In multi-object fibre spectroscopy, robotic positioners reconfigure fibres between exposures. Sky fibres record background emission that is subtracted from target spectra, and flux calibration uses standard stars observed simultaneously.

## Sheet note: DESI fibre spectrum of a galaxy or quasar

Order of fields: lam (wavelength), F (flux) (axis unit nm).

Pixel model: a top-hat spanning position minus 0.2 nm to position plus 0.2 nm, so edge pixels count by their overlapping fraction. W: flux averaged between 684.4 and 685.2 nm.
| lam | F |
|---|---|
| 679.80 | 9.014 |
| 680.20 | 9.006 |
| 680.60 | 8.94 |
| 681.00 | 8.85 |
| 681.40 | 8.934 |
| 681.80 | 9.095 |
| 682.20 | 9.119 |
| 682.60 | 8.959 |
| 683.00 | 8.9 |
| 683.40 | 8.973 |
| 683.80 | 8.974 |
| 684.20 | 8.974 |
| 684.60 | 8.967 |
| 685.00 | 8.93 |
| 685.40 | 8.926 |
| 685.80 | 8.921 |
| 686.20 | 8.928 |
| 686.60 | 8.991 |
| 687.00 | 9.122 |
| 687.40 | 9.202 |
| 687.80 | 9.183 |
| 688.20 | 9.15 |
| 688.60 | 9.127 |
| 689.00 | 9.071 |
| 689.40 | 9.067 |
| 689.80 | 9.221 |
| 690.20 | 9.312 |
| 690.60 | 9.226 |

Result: 8.95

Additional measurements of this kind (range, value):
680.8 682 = 8.96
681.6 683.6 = 9.01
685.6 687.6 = 9.03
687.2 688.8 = 9.17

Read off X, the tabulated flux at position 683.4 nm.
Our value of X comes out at 8.973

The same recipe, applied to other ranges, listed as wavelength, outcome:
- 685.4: 8.926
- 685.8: 8.921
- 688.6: 9.127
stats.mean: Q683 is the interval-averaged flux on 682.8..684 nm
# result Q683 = 8.95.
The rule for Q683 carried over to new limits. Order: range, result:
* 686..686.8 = 8.96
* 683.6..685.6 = 8.95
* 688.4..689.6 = 9.09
